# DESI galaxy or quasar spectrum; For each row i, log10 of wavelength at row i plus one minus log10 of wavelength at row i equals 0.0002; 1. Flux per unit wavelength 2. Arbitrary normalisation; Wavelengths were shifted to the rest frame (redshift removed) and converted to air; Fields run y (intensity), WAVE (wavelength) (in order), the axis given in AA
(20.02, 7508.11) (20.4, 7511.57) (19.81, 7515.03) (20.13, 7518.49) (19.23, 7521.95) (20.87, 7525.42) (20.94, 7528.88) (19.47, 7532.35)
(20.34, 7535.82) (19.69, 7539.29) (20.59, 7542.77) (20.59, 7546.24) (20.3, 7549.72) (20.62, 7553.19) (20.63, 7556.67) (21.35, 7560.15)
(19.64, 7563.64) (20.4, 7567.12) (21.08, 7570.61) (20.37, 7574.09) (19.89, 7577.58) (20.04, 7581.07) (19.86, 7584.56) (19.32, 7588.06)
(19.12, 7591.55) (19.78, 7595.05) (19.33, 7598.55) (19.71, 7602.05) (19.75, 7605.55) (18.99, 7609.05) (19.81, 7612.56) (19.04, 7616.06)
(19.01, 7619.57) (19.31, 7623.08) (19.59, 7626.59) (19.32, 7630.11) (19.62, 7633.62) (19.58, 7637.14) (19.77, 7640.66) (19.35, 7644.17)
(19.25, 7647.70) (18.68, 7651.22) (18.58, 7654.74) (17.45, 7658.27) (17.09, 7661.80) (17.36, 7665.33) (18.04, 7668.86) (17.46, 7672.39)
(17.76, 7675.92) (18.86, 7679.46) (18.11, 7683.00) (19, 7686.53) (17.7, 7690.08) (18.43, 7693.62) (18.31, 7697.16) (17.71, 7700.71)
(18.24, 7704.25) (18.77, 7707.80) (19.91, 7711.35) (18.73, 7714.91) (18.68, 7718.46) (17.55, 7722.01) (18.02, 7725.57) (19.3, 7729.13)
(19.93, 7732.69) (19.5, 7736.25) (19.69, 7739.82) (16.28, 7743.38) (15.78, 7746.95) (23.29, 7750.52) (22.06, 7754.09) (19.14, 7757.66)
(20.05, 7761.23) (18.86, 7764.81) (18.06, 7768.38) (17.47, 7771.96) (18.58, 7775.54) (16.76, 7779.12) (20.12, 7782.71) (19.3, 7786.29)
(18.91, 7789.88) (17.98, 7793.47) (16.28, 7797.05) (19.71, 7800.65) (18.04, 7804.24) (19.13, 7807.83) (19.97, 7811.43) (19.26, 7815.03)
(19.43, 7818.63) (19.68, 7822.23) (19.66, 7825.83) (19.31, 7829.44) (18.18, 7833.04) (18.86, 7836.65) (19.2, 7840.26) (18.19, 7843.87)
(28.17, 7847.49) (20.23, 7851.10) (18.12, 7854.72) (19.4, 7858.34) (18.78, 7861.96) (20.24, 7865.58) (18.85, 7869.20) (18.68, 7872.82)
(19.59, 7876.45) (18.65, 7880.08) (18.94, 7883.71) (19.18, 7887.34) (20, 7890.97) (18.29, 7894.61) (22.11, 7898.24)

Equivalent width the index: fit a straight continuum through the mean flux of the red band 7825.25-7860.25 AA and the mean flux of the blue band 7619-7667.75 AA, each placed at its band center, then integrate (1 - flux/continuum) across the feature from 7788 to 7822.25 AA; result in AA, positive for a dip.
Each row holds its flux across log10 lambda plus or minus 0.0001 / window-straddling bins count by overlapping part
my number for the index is 1.6 AA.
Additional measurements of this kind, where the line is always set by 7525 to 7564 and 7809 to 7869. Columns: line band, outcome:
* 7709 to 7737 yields 1.5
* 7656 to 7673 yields 2.2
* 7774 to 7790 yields 0.9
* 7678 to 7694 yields 1.4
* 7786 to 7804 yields 1.4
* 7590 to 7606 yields 0.6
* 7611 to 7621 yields 0.5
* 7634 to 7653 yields 0.8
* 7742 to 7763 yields 0.5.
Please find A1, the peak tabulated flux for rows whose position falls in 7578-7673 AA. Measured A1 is 20.04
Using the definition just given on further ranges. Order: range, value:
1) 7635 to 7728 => 19.91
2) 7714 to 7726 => 18.73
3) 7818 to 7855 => 28.17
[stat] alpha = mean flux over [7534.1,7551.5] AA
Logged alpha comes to 20.3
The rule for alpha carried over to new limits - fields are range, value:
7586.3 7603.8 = 19.4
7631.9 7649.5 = 19.5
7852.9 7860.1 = 18.7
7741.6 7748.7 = 16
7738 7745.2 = 18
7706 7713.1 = 19.3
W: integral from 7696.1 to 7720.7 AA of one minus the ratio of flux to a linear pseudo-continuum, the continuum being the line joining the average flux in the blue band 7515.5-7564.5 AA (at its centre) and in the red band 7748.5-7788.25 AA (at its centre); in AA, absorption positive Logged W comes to 1.3 AA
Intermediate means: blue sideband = 20.3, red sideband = 19.4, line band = 18.6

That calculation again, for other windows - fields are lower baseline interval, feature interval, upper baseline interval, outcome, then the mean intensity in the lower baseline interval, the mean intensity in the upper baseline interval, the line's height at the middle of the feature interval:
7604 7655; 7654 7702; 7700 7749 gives 2.3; 19.3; 18.5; 18.9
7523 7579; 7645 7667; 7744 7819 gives 1.8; 20.4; 18.9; 19.7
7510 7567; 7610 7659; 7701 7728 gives 0.3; 20.3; 18.5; 19.3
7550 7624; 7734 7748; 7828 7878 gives 1.3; 19.9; 19.7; 19.8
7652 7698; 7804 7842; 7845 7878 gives 1.0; 18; 20.2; 19.7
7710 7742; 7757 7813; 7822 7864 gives 2.2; 19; 19.8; 19.4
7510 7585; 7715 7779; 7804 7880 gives 3.0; 20.3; 19.6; 19.8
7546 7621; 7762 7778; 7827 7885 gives 1.1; 19.9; 19.6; 19.7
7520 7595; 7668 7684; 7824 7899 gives 1.5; 20.2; 19.6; 20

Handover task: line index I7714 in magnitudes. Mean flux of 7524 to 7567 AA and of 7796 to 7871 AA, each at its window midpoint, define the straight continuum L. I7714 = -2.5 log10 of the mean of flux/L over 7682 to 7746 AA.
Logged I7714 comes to 0.08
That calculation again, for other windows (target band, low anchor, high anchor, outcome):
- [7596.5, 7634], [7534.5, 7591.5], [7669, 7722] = 0.01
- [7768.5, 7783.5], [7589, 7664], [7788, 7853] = 0.08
